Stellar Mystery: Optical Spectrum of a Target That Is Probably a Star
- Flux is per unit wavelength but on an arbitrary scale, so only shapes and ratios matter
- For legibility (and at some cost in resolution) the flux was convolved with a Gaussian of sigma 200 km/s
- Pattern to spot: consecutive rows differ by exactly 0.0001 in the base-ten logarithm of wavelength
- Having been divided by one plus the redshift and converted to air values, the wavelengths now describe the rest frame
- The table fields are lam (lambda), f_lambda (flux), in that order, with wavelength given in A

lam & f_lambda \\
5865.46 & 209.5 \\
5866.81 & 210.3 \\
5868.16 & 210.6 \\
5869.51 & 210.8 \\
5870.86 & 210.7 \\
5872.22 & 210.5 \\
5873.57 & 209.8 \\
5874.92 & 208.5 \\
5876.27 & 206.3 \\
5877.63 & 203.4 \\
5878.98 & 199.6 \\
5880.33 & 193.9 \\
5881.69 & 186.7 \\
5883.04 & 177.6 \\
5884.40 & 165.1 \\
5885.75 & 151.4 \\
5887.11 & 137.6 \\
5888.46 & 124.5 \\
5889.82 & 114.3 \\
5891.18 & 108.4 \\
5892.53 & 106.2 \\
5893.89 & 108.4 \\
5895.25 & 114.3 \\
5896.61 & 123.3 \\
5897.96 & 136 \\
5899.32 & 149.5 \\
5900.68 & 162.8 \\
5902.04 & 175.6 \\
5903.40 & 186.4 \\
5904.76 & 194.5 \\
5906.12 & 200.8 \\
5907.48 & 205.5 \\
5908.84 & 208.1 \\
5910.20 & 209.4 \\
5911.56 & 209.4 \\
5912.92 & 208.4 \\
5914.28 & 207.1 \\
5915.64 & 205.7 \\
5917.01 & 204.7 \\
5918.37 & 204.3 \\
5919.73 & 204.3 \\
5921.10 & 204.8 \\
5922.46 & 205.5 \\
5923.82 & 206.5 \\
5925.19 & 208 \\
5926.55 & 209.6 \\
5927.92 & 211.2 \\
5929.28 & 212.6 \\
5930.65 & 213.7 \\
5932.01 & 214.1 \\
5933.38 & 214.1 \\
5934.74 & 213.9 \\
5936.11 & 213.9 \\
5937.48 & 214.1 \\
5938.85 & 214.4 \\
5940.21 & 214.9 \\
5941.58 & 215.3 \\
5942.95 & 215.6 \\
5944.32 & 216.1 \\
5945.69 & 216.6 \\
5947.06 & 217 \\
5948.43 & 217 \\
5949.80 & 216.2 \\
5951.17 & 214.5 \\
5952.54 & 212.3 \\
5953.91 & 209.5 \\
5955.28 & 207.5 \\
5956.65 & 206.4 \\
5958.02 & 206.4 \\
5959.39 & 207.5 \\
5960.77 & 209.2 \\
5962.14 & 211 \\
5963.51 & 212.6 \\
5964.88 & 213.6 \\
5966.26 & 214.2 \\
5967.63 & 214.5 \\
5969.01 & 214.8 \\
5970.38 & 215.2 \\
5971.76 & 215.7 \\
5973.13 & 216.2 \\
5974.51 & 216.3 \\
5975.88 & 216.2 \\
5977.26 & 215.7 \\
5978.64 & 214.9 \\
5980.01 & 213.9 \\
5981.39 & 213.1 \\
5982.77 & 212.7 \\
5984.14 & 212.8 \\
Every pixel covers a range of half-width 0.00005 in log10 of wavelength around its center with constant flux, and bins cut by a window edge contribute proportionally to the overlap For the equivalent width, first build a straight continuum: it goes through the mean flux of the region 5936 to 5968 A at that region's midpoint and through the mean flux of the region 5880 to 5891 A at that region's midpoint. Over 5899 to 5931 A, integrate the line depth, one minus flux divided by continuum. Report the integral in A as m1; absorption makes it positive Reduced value -3.8 A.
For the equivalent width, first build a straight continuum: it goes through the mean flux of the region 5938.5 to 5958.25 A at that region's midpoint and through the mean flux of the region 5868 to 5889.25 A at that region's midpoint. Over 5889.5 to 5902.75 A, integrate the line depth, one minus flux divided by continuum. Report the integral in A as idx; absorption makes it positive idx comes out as 4.3 A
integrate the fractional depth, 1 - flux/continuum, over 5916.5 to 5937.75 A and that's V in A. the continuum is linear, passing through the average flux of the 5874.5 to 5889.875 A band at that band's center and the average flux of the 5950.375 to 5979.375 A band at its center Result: -1.6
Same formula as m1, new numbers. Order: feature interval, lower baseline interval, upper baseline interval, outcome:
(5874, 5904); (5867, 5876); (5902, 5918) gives 7.3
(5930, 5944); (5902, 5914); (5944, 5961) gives -0.4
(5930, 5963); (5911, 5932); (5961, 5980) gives -0.3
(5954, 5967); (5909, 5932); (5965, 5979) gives 0.2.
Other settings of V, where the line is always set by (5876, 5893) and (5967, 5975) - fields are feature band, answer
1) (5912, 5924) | -1.7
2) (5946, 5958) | -0.6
